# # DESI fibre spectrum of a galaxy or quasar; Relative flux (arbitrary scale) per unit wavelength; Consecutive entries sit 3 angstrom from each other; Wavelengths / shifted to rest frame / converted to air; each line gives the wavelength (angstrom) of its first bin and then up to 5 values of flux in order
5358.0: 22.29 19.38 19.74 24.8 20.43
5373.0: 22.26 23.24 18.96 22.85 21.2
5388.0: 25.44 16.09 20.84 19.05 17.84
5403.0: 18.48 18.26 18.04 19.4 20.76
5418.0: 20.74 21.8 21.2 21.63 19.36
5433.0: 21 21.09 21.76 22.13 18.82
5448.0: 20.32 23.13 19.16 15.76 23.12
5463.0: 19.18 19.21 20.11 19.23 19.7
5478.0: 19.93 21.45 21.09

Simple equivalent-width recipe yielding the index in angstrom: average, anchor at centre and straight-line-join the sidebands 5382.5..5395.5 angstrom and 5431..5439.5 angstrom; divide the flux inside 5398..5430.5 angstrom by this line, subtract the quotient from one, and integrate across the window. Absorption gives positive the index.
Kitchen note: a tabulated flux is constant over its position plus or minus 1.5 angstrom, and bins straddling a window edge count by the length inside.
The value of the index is 2.0 angstrom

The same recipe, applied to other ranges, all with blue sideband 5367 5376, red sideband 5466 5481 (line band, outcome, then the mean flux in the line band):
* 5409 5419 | 0.6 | 19.9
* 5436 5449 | -0.1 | 20.8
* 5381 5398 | 0.7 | 20.9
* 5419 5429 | -0.2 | 21.4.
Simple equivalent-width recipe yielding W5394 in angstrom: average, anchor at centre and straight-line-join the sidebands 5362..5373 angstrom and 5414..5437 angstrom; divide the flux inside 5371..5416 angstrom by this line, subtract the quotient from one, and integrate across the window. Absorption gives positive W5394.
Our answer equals 2.4 angstrom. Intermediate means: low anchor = 21.6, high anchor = 20.9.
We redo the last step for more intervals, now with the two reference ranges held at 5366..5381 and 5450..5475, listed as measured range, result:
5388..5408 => 2.2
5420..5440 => -0.5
